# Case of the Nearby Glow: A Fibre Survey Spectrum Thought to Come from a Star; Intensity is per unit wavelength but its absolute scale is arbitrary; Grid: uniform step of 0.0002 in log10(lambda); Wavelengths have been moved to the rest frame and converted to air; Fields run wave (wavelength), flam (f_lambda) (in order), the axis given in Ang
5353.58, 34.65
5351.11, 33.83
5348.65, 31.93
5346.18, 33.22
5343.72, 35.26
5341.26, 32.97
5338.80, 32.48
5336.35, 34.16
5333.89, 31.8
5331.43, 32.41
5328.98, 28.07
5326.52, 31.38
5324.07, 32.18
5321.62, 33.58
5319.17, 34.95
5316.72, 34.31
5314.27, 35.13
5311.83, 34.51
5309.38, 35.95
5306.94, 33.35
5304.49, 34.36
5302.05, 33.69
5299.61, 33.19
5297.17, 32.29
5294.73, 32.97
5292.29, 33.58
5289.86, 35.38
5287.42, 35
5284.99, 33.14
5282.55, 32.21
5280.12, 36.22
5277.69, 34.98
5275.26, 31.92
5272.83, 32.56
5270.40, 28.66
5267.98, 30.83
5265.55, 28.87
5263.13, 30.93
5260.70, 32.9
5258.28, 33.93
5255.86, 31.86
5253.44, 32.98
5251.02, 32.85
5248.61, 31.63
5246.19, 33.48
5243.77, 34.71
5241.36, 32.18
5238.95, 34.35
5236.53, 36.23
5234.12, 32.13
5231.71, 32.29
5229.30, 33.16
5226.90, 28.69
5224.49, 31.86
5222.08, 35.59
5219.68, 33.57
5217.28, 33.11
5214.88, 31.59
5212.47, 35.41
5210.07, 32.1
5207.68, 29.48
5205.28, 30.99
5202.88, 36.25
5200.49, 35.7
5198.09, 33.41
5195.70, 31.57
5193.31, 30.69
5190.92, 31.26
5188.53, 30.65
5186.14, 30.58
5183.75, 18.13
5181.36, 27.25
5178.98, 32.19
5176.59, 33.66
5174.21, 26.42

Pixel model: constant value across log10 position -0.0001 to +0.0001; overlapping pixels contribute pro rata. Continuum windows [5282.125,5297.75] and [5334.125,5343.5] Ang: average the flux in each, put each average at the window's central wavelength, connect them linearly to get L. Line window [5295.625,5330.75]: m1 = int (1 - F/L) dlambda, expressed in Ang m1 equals 0.1 Ang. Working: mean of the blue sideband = 33.6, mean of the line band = 33.3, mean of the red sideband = 33.3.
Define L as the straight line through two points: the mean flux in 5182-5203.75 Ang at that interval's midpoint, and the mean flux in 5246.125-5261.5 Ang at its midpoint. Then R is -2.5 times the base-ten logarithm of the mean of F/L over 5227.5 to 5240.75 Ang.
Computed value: -0.04 mag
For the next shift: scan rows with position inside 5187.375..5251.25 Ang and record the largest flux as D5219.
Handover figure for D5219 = 36.25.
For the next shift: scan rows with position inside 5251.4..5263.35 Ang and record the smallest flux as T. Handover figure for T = 30.93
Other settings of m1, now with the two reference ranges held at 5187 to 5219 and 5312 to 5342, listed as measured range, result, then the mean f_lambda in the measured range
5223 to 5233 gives 0.3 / 31.6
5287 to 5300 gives -0.4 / 33.7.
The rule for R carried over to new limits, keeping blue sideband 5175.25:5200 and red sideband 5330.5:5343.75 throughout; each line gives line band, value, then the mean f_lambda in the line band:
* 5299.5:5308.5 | -0.047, 33.8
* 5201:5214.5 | -0.084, 32.9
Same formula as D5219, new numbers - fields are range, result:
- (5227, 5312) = 36.23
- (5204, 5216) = 35.41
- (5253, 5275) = 33.93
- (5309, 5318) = 35.95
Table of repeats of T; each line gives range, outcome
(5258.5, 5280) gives 28.66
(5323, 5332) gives 28.07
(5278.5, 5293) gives 32.21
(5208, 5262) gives 28.69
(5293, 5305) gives 32.29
